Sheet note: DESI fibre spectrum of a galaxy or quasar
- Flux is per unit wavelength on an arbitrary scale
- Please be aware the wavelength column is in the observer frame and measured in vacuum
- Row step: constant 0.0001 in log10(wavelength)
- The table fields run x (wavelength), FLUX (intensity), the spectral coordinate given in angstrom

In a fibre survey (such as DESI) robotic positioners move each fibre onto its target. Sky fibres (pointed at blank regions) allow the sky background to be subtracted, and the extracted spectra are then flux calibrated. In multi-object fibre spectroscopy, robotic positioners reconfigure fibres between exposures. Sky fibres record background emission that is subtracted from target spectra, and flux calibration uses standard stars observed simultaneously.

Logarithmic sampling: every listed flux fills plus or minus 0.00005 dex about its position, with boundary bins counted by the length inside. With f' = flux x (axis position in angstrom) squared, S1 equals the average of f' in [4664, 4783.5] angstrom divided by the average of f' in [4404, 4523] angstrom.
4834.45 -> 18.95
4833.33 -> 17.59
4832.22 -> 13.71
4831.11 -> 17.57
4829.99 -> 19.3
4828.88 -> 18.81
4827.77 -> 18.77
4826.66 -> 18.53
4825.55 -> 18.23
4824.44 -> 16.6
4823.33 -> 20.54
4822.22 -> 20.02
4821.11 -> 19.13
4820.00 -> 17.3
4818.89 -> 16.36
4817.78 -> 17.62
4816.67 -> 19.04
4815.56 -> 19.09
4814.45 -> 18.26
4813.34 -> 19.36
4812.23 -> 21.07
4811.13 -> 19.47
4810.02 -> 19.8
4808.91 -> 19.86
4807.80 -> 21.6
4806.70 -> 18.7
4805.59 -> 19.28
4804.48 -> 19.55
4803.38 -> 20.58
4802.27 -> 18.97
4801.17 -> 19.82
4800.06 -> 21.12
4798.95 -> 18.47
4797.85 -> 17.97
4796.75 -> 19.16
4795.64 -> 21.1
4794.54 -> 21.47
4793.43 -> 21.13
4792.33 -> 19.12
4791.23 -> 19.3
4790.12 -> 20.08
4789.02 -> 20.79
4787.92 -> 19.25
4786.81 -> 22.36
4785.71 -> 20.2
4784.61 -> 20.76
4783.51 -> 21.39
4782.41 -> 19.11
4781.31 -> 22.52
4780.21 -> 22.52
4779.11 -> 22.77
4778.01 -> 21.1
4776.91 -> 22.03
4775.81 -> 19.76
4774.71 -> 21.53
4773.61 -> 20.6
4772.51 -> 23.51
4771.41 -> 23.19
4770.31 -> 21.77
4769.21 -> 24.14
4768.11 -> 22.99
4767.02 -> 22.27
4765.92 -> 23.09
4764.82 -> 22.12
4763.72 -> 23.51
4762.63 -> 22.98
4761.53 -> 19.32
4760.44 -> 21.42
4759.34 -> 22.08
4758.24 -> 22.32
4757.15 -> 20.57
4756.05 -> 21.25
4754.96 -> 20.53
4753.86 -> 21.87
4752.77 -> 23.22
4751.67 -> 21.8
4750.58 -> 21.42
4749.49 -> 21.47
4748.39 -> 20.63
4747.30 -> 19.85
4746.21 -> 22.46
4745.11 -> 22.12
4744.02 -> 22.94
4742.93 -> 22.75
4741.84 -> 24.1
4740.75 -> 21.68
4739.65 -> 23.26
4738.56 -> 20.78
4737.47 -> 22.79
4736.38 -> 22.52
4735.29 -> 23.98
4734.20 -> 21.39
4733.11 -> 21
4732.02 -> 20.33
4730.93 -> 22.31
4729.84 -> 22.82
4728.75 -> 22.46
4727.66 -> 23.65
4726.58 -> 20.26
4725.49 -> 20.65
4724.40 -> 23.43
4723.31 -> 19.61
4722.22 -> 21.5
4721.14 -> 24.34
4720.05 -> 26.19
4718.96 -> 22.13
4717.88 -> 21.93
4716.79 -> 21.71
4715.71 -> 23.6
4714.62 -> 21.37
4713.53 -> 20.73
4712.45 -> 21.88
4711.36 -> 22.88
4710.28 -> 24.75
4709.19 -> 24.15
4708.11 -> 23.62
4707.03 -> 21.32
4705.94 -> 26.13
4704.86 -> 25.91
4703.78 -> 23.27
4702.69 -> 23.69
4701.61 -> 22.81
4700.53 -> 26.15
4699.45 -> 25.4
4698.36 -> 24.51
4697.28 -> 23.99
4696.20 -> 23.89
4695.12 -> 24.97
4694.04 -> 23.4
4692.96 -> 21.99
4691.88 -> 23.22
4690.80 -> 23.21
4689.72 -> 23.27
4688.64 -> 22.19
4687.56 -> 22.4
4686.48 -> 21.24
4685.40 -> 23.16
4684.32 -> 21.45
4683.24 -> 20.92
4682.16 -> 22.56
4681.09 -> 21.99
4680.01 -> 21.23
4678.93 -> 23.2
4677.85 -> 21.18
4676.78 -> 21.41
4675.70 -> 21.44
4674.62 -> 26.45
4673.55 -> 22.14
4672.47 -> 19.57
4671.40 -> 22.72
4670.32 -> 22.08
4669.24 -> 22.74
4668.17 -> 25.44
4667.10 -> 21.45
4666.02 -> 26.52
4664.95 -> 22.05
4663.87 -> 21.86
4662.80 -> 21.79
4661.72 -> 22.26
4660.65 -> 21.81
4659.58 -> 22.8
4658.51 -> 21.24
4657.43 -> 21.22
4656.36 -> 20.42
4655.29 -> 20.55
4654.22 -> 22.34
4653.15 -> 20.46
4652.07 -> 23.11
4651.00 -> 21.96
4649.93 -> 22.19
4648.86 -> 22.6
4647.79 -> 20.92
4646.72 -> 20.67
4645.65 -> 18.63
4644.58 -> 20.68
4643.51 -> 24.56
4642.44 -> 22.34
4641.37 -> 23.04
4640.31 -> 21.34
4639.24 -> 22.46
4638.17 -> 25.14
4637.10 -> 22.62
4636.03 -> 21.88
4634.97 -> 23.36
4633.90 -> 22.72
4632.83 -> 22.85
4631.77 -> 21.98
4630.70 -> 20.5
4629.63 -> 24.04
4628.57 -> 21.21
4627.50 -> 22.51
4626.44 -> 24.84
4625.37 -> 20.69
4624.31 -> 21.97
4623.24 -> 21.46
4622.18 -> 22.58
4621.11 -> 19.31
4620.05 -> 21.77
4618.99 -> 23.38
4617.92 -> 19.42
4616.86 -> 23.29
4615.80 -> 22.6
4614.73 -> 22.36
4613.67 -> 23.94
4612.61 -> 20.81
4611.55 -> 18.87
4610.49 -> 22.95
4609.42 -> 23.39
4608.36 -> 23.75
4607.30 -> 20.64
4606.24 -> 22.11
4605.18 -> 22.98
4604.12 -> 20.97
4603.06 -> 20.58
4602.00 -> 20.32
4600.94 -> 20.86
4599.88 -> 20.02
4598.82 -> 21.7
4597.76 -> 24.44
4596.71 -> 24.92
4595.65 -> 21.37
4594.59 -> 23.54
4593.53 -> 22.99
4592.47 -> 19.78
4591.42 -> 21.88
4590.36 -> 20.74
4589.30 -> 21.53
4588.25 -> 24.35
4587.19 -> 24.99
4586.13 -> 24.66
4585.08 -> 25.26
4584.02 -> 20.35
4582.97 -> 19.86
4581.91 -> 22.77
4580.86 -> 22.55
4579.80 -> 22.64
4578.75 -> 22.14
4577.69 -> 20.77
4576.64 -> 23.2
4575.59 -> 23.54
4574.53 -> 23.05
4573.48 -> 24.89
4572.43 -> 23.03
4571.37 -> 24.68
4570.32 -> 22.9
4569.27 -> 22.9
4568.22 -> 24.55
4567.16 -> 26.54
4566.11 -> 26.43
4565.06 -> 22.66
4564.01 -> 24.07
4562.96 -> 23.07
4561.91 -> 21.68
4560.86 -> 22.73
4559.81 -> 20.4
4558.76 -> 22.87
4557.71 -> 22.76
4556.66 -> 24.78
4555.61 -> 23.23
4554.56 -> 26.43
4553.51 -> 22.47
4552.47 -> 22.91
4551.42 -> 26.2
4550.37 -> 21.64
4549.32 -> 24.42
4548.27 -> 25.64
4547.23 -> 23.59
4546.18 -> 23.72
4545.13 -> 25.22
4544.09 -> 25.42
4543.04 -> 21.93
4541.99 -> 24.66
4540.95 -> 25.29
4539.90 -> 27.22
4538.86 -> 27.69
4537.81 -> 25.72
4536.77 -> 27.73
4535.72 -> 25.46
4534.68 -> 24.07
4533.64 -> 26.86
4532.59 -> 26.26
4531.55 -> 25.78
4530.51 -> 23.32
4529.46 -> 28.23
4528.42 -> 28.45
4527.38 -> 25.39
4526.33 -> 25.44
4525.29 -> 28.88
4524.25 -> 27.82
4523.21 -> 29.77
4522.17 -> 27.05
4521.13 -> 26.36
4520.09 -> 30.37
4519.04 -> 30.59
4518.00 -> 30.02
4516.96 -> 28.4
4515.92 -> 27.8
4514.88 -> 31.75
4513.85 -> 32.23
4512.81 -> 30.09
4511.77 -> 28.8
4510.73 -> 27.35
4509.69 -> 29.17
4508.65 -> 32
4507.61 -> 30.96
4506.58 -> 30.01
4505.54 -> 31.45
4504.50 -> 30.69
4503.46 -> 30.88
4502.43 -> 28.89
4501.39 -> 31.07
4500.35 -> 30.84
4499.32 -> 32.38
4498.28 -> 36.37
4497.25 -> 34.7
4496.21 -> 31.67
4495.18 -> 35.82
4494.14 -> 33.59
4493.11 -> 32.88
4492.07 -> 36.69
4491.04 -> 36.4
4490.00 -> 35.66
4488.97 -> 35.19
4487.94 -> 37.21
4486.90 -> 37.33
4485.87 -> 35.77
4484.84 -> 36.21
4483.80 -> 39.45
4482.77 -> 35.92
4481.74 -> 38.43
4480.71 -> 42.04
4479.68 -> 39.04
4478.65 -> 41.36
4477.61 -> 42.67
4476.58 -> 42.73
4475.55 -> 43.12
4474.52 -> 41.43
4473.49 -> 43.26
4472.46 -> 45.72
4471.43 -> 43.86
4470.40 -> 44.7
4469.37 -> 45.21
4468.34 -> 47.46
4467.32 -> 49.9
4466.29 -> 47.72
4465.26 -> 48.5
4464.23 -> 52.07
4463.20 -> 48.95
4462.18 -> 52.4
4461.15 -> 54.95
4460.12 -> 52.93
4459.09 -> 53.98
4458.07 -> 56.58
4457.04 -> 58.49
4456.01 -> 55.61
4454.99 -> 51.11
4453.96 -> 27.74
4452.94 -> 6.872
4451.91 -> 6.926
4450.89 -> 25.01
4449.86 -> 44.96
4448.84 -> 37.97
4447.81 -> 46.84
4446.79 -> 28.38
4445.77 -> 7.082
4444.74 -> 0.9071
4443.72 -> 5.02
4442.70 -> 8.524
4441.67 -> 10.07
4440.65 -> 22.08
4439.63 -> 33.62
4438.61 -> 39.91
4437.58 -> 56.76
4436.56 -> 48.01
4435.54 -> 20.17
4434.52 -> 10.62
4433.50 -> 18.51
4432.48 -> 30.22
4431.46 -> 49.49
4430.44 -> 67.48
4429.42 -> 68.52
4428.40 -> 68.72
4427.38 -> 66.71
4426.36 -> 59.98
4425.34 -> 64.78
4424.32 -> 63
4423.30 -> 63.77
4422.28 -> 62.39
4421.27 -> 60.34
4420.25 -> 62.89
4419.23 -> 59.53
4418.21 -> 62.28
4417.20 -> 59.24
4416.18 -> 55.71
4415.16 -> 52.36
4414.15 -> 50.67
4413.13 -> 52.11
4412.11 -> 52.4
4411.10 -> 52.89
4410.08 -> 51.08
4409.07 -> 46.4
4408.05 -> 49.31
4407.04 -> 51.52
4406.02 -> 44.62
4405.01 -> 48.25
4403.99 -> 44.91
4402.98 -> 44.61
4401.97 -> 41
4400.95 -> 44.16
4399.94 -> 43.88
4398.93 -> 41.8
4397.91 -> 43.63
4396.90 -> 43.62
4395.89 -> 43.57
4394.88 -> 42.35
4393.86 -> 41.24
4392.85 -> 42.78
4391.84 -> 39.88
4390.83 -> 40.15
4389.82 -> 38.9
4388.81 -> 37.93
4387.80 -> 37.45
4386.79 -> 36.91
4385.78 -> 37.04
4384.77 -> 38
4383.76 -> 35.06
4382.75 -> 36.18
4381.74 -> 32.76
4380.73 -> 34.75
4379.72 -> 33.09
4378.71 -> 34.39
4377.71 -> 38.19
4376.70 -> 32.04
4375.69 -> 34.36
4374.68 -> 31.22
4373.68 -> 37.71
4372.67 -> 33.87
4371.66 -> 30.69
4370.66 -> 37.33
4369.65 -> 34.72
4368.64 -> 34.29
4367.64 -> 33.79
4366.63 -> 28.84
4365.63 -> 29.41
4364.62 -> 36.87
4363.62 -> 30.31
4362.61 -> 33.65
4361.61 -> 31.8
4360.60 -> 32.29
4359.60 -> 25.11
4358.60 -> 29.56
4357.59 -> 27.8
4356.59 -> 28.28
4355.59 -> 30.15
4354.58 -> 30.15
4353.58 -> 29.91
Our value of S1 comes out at 0.6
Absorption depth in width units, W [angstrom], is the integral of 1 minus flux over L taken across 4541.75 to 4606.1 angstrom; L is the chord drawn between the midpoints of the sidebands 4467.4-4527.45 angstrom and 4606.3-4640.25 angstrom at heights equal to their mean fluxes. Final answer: 9.44 angstrom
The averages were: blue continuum 34.6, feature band 23.1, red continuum 22.2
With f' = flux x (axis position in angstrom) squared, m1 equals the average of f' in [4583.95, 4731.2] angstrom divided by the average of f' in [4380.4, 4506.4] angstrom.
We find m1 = 0.59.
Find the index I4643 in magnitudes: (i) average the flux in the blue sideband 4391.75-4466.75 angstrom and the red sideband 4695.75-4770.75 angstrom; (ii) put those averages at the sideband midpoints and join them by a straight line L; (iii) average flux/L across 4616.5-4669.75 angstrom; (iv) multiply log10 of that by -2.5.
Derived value 0.290 mag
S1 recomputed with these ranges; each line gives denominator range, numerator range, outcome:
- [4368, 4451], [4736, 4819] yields 0.59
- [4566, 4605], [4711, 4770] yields 1.04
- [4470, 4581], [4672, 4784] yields 0.84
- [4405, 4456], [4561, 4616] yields 0.57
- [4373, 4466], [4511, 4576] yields 0.64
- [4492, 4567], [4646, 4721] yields 0.89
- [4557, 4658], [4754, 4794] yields 1.03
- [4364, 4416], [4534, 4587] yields 0.64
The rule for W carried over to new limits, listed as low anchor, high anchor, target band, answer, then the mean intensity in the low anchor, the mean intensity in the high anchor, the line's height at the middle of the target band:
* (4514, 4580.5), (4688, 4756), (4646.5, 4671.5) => 1.54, 25.2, 22.7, 23.6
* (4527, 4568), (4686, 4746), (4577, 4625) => 4.05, 24.7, 22.9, 24.1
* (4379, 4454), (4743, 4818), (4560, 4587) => 7.83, 41.6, 20.9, 32.7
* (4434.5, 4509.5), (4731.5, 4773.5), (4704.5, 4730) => 1.19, 36.5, 22.1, 23.9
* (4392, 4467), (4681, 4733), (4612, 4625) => 3.43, 44.3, 22.9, 29.7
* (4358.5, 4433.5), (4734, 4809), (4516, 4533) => 4.05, 44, 21.3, 36.3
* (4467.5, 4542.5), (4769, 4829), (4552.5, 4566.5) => 3.31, 32.9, 20.1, 30.5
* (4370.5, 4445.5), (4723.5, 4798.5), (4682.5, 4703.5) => 1.95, 42.6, 21.6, 25.7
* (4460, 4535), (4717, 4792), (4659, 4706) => 4.83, 35.4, 21.9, 25.6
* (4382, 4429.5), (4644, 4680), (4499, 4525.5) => 5.66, 49.2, 22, 37.9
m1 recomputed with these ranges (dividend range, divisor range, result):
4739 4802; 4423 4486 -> 0.60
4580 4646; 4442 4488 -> 0.61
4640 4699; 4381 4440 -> 0.53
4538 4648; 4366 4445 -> 0.59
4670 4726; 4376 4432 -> 0.54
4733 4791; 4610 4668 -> 1.04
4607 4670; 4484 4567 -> 0.82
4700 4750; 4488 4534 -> 0.82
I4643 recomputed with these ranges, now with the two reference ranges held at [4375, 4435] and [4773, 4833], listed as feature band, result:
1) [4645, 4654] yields 0.37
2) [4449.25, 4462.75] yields 0.02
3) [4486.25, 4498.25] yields 0.15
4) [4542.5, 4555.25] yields 0.46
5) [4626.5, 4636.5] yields 0.36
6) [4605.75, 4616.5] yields 0.42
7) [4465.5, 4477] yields -0.08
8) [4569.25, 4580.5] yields 0.45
